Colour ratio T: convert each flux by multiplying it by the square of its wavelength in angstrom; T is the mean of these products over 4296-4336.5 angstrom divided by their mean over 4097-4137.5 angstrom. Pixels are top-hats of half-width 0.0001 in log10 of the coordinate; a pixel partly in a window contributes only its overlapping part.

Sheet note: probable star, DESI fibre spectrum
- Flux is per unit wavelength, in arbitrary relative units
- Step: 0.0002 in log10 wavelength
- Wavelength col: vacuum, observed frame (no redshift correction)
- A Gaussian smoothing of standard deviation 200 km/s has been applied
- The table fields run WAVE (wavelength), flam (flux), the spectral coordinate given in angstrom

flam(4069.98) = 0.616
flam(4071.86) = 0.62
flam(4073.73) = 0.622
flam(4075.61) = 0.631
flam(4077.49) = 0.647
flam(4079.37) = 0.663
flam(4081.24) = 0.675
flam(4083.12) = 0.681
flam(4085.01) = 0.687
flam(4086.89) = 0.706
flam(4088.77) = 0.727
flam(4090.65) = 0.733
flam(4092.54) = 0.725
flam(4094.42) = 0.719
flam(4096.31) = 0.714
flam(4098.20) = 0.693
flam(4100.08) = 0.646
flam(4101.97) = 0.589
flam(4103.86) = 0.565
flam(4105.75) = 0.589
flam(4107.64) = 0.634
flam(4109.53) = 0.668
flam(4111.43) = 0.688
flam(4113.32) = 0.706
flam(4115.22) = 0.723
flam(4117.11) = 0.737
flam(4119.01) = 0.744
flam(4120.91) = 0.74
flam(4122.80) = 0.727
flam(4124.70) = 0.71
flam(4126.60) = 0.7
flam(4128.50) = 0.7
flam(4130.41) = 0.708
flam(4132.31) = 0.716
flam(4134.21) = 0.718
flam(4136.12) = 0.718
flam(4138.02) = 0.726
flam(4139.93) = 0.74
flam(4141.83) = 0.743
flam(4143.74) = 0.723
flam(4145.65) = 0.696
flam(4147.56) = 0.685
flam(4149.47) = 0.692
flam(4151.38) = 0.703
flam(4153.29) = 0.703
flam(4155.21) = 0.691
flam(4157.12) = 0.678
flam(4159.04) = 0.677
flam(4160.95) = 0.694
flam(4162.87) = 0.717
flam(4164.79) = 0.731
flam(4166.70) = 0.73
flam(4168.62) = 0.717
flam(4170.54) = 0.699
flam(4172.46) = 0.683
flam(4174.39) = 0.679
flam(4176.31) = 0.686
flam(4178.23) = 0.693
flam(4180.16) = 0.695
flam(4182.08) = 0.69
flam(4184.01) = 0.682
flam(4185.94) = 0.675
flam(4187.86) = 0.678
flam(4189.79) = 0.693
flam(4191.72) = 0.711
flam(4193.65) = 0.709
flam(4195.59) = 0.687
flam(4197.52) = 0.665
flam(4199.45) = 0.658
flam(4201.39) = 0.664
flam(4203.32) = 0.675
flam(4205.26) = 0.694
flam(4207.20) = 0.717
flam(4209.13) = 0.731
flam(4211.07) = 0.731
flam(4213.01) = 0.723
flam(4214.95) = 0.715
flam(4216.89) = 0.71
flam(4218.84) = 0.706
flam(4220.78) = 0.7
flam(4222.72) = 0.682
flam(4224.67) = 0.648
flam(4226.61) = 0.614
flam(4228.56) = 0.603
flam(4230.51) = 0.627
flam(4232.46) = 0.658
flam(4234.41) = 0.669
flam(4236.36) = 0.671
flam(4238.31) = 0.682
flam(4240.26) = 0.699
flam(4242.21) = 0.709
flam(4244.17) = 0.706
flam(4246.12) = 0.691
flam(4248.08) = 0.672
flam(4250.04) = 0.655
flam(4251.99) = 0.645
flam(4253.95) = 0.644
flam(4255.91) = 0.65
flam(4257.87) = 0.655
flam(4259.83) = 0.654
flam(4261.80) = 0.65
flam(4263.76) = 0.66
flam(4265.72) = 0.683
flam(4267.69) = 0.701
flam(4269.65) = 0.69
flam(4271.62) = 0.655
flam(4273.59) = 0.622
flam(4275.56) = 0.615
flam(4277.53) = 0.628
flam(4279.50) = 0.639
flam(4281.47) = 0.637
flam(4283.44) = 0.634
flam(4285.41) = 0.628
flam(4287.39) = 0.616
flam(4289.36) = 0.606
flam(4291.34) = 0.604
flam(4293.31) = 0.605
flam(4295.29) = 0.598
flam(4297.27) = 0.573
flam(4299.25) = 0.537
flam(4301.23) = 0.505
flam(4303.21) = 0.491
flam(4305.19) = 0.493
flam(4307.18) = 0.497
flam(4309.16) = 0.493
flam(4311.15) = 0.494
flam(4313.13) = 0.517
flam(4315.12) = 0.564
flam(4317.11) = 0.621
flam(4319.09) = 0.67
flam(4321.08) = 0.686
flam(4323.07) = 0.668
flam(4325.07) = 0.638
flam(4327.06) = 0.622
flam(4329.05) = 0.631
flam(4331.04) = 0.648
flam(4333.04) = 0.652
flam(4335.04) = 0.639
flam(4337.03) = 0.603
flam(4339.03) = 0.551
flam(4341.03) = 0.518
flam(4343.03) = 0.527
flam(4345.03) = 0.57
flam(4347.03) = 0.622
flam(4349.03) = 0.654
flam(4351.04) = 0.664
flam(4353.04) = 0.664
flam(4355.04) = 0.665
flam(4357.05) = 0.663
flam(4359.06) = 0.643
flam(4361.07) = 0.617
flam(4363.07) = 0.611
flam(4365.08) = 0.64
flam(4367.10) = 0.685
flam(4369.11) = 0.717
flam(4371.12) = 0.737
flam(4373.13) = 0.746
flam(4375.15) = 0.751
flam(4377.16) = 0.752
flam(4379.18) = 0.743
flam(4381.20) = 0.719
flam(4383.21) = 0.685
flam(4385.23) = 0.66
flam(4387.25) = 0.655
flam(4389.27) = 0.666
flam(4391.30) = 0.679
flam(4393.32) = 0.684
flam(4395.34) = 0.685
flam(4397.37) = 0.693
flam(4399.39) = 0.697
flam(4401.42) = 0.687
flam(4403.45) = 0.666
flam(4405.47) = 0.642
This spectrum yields 0.93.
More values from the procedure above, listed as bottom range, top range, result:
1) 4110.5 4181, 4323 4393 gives 1.02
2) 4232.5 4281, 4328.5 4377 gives 1.02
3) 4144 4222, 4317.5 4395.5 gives 1.02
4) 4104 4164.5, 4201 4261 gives 1.01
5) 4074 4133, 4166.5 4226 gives 1.06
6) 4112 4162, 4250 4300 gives 0.95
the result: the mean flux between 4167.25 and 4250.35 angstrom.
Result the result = 0.685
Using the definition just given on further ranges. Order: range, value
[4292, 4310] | 0.534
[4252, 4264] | 0.651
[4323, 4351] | 0.61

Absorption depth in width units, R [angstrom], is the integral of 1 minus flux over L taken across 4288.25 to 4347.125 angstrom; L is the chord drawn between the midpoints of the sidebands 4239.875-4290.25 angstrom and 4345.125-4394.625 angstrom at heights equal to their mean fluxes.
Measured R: 7.6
